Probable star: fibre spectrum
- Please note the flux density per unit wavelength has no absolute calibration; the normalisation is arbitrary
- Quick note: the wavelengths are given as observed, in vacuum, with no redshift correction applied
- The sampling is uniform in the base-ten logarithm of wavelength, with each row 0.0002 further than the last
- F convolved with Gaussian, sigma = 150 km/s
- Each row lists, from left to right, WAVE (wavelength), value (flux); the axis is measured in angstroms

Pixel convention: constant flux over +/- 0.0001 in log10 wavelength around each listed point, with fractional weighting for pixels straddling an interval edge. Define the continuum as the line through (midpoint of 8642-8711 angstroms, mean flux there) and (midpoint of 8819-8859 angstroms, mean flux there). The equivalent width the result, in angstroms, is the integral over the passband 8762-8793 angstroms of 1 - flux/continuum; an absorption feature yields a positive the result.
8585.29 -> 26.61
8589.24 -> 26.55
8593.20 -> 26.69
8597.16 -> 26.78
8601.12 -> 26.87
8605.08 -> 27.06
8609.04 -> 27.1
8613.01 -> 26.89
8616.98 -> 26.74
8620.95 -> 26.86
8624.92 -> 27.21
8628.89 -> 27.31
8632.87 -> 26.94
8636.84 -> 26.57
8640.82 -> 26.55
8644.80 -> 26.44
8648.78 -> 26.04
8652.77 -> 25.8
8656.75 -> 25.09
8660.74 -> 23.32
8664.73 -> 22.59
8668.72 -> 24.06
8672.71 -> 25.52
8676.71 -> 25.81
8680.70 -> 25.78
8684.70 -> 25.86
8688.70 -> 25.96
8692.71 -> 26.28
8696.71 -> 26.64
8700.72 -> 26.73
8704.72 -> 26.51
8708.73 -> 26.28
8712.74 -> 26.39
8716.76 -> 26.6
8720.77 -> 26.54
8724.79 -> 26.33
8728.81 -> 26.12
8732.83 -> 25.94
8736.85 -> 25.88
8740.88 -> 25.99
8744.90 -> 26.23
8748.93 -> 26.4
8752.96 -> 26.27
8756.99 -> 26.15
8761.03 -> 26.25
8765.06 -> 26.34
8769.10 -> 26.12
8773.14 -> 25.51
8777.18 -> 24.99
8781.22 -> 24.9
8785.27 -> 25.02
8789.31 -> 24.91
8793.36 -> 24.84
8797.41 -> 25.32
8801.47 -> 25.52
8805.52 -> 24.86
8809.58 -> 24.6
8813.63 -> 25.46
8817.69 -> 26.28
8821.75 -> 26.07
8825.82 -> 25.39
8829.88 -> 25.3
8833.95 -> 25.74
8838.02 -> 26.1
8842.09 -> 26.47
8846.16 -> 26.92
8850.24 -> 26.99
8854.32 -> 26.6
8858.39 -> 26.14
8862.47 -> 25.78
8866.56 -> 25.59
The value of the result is 0.66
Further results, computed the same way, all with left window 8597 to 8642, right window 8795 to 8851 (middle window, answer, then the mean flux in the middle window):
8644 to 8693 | 2.6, 25.2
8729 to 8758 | 0.1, 26.1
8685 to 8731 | 0.1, 26.4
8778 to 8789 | 0.4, 25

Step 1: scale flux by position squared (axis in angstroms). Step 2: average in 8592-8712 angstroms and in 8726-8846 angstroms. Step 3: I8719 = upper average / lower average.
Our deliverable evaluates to 1.01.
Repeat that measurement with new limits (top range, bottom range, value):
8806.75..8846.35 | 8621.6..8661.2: 1.02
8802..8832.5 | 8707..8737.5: 0.99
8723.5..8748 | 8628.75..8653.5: 1.01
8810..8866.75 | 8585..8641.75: 1.02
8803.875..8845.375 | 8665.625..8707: 1.03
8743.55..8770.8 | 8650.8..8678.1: 1.09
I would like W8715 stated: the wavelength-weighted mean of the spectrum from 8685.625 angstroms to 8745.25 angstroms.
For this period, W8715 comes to 26.3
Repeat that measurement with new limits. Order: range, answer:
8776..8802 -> 25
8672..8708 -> 26.1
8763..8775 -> 26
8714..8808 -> 25.8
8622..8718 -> 25.9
